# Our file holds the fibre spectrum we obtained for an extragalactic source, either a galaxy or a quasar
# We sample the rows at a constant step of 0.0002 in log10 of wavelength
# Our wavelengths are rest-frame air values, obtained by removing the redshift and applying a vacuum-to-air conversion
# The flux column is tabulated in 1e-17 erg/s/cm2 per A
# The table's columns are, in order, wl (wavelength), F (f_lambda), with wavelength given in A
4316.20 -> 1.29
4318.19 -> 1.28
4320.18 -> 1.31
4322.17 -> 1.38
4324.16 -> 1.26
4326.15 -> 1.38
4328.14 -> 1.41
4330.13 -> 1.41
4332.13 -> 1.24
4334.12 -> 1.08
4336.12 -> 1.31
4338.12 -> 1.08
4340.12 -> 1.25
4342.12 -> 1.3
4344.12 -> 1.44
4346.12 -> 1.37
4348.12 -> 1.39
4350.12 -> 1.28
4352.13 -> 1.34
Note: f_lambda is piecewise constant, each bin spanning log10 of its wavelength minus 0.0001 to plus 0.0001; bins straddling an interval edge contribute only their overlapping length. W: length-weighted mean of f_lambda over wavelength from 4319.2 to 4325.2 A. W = 1.32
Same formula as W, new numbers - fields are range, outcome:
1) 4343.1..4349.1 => 1.4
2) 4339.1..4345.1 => 1.33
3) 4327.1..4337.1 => 1.29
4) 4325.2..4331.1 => 1.4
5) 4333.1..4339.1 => 1.16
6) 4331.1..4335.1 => 1.16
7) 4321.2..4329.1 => 1.36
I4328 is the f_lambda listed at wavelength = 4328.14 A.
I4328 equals 1.41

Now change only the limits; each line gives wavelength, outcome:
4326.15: 1.38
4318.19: 1.28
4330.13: 1.41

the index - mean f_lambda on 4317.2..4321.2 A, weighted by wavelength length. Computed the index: 1.3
